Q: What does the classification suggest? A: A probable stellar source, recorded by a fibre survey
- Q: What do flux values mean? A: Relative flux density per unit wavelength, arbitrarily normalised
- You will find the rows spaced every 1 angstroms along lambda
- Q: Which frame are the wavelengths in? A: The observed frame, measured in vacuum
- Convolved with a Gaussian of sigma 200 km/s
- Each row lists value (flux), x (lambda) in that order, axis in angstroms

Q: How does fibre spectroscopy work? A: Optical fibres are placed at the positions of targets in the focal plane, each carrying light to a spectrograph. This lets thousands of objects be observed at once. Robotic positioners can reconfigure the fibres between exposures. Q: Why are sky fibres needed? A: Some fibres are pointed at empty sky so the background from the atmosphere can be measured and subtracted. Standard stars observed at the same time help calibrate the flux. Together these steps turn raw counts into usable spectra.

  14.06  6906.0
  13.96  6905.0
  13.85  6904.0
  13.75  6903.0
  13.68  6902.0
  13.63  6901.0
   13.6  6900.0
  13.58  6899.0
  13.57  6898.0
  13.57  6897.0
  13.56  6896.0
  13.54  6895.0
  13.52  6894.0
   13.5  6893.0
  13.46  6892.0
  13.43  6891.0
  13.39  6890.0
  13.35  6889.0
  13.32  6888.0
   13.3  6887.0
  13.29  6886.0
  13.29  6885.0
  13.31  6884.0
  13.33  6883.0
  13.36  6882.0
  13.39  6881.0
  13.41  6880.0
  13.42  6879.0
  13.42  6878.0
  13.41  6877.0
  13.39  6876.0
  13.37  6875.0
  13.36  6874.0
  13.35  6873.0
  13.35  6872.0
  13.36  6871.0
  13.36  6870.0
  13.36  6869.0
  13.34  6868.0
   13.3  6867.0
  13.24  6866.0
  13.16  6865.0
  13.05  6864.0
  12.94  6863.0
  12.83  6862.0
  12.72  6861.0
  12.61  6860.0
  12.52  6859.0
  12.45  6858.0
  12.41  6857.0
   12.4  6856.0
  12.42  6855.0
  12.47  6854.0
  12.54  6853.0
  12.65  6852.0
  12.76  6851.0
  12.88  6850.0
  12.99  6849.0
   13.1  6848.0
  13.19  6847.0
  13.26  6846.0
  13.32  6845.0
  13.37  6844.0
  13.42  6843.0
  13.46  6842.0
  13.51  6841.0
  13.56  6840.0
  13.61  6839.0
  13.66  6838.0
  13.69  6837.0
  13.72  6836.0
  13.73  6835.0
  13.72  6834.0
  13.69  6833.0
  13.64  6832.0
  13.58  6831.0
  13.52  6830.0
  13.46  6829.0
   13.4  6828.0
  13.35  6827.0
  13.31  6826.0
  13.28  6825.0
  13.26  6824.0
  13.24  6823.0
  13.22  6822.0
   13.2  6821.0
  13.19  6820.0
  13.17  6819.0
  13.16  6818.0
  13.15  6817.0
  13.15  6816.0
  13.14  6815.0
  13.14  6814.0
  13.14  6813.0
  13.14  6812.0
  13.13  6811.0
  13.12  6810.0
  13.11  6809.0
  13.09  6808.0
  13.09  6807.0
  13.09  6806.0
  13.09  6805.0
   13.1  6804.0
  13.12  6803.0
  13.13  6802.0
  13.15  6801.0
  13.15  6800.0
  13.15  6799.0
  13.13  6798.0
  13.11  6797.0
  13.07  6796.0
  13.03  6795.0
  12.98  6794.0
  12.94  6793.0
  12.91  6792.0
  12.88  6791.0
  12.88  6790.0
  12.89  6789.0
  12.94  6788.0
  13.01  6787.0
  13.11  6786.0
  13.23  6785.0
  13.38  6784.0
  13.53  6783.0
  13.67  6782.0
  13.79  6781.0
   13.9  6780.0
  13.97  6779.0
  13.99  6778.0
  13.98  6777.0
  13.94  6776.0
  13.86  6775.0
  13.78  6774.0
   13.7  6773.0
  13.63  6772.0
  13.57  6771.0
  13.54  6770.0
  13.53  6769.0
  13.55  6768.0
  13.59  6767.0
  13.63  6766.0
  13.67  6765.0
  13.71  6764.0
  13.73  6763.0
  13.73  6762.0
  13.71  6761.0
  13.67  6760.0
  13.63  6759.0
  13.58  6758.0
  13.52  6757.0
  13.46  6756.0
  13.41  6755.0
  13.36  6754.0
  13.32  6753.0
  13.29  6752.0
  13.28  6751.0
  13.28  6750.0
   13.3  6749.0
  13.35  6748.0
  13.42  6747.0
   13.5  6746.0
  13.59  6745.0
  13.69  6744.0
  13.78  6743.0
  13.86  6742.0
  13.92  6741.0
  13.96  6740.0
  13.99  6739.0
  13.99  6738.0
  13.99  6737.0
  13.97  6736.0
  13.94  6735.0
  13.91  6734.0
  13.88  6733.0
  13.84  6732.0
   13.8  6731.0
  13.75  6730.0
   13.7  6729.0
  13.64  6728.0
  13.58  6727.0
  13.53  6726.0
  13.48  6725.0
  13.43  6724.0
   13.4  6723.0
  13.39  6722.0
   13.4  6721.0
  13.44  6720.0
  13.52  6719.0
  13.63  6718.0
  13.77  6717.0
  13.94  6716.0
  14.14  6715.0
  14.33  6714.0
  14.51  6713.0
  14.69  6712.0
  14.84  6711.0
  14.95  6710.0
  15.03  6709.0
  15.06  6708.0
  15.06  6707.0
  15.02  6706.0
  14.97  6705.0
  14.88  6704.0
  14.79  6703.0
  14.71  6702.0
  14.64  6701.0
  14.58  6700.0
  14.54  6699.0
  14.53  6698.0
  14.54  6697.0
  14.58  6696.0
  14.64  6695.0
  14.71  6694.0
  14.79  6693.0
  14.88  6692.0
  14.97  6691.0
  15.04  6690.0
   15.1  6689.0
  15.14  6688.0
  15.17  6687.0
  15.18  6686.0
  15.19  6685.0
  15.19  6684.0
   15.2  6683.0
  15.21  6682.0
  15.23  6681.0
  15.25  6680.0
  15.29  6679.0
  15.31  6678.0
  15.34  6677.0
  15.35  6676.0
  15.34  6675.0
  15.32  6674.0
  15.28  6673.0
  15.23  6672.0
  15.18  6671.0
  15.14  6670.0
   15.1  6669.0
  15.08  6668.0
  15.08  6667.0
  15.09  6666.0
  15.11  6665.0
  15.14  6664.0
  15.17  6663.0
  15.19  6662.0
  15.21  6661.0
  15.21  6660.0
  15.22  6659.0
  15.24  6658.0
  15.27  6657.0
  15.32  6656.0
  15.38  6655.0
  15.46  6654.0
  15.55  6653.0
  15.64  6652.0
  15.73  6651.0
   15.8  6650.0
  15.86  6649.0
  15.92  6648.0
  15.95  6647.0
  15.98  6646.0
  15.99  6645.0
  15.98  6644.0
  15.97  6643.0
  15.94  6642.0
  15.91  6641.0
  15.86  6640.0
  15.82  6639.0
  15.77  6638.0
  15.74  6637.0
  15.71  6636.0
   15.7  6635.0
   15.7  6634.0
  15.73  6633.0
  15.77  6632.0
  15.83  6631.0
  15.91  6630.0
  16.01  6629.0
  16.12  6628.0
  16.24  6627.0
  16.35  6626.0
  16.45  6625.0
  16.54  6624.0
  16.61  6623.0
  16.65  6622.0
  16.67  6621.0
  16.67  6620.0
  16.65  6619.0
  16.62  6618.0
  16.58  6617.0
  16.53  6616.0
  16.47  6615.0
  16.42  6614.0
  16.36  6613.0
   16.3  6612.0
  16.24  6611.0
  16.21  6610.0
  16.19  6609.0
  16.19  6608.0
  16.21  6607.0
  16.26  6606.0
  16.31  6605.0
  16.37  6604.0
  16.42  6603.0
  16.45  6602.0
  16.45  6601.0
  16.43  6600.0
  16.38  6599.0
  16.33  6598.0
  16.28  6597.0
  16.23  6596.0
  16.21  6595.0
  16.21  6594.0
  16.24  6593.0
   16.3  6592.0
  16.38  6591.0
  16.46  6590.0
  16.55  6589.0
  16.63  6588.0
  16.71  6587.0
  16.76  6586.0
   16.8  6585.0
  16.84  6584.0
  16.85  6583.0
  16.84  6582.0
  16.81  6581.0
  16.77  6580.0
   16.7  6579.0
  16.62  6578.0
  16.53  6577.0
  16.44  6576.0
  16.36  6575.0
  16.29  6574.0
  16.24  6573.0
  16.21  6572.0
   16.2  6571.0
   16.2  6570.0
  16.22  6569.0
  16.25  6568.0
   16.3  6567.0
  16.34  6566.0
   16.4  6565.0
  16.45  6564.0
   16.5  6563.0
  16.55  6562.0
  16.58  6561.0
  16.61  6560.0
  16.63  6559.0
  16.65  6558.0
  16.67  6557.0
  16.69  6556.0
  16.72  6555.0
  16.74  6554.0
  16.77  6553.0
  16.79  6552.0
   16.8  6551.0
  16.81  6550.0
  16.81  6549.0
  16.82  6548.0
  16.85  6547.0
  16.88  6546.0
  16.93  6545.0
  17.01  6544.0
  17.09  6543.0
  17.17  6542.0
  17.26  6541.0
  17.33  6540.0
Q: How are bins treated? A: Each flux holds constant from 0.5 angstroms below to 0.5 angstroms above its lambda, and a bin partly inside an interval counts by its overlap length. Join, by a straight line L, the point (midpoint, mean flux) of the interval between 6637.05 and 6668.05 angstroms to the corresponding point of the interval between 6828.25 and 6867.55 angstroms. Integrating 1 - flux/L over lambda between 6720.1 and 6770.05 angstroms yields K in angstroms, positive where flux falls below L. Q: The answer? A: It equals 2.73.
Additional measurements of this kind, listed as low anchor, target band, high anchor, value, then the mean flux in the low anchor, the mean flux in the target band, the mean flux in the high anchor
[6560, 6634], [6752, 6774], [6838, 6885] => 1.17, 16.4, 13.6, 13.1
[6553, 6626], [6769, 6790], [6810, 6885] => 0.77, 16.5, 13.6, 13.2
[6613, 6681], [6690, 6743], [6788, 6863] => 1.84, 15.7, 14.2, 13.1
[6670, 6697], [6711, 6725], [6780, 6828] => 0.69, 15.1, 13.8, 13.2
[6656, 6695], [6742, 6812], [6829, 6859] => 2.89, 15.2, 13.4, 13.2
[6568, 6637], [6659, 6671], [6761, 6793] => 0.16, 16.4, 15.1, 13.5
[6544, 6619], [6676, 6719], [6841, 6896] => 0.97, 16.5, 14.8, 13.2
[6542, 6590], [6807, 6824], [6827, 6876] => 0.58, 16.6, 13.2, 13.2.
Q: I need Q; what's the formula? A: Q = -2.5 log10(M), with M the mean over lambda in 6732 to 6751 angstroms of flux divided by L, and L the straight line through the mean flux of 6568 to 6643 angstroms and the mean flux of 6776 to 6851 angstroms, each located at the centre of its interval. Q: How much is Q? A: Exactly 0.05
